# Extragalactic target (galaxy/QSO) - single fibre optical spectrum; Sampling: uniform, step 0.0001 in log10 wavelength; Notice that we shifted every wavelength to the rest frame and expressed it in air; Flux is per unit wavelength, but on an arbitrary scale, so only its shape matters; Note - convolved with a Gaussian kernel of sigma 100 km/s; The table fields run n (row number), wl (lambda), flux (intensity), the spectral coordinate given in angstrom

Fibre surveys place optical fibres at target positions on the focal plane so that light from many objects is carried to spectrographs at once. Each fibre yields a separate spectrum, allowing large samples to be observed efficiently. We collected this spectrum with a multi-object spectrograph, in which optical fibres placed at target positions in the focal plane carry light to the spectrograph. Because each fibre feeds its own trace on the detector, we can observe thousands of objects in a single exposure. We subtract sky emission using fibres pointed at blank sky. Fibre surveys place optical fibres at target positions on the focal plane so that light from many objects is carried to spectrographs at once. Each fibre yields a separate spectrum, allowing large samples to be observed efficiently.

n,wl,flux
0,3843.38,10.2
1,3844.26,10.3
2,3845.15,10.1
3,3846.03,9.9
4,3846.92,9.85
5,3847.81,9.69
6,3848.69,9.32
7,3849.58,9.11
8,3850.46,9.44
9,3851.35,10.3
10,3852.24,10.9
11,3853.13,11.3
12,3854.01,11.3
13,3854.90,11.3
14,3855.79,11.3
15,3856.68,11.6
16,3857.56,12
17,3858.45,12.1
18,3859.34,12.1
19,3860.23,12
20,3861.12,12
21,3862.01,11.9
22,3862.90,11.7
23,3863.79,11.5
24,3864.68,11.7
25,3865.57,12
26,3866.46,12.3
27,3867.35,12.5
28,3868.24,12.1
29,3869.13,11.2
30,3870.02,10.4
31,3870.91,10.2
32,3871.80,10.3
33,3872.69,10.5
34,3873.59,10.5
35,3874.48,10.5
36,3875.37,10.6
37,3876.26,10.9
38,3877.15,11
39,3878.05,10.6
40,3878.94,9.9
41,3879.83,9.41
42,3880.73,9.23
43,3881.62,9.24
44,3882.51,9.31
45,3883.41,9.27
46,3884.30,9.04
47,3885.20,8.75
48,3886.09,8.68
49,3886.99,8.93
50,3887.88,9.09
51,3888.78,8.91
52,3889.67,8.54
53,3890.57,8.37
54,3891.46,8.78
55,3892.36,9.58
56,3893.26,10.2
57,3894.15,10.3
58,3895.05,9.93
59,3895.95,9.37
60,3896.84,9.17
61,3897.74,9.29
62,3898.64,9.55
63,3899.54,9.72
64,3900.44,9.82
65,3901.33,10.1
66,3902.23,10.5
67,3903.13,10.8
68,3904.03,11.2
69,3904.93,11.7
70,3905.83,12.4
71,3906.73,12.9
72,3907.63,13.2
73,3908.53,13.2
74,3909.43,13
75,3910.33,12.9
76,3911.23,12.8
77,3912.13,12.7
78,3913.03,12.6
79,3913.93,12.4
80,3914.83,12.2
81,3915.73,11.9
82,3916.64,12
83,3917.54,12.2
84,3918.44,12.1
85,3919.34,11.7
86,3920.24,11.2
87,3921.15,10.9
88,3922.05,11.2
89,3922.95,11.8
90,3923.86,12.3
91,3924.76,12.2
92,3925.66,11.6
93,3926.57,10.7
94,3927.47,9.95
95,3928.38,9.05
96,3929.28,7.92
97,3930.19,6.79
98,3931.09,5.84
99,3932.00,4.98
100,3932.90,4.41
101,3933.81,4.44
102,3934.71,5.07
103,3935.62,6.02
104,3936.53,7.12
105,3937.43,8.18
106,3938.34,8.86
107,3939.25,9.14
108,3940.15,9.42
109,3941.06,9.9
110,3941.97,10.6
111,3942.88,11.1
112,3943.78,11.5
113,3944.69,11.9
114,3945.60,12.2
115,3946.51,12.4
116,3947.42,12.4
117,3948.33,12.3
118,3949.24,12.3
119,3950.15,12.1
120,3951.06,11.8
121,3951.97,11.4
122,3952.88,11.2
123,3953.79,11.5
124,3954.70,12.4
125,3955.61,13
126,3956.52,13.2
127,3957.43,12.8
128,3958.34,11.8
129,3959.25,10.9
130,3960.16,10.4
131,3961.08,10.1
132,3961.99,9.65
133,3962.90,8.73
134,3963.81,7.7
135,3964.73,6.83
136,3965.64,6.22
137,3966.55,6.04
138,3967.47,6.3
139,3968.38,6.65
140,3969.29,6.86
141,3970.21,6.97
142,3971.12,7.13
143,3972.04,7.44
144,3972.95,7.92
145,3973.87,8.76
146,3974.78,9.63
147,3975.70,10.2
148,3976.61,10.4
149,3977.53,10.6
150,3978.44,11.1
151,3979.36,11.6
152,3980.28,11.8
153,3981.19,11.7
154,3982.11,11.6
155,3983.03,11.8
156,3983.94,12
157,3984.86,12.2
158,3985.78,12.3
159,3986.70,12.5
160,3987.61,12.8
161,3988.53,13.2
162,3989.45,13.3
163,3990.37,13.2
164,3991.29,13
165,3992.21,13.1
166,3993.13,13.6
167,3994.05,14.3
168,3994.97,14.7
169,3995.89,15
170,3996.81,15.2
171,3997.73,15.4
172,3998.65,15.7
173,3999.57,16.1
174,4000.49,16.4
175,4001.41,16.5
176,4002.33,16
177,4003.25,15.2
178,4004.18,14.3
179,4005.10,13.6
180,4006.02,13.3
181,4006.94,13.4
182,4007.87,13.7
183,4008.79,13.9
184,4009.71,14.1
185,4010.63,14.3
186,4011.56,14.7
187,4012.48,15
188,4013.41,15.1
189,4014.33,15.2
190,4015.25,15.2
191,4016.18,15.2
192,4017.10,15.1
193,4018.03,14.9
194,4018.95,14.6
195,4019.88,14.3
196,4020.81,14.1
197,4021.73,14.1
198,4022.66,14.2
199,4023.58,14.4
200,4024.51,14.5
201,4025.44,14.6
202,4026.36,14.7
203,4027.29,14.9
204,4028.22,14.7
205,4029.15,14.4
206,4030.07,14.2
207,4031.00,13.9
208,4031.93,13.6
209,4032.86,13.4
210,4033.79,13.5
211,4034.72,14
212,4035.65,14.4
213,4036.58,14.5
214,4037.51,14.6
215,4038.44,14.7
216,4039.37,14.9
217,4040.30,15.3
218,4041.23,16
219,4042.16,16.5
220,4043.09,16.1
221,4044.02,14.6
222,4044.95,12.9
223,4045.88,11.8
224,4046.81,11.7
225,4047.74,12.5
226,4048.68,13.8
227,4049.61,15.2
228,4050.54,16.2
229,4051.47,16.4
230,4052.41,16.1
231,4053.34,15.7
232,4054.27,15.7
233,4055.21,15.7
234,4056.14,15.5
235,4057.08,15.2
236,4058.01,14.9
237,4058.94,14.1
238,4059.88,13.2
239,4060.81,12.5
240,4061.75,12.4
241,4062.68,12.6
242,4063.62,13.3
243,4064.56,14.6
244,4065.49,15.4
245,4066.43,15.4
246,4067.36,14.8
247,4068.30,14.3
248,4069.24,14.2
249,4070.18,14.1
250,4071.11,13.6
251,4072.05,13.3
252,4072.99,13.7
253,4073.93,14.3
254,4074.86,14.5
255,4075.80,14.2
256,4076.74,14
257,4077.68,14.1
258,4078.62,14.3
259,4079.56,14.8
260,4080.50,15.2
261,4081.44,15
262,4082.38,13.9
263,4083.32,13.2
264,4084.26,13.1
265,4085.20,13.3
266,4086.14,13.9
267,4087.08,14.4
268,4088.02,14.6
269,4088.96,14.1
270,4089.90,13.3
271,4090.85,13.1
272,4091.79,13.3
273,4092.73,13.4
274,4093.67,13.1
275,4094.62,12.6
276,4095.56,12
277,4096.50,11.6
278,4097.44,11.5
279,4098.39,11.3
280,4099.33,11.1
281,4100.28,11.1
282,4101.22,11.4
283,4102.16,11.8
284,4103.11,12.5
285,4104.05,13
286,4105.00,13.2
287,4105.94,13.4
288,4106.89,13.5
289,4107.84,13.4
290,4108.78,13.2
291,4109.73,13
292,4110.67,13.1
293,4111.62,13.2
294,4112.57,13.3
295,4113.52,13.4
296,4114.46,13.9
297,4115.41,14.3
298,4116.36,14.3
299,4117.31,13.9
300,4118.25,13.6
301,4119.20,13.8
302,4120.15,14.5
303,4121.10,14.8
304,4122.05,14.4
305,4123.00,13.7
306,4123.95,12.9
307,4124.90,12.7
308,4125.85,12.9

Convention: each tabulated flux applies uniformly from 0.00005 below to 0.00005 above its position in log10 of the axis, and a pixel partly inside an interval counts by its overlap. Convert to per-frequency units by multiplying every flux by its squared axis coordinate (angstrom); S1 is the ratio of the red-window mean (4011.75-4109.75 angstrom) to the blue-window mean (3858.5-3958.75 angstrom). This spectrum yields 1.4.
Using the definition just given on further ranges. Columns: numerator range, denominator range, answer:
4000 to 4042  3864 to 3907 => 1.53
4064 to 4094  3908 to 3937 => 1.50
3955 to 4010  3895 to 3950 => 1.16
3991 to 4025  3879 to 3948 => 1.52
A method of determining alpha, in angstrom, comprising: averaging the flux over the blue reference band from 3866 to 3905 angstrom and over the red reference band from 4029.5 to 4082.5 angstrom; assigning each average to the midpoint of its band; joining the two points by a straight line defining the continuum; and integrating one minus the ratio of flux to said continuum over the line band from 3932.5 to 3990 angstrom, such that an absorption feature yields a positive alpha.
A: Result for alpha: 9.0 angstrom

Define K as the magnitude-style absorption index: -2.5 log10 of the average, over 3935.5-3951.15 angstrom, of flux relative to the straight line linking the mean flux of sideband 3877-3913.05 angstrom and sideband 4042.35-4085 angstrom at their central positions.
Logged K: 0.09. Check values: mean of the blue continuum 10.3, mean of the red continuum 14.3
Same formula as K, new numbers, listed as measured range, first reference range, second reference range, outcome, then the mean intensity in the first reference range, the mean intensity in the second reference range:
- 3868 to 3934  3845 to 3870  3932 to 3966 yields 0.03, 11.2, 9.97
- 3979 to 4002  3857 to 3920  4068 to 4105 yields -0.12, 10.9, 13.3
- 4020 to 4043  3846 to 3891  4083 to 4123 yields -0.18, 10.5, 13.2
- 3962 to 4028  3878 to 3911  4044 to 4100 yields -0.02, 10.1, 13.9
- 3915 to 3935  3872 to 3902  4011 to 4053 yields 0.13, 9.62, 14.6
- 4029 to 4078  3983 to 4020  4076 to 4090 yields -0.01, 14.3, 14.1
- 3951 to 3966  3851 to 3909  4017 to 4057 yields 0.19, 10.6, 14.6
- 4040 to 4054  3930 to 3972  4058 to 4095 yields -0.15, 9.31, 13.9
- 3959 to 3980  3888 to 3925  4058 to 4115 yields 0.35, 11.1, 13.4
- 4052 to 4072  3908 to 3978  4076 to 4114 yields -0.16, 10.1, 13.2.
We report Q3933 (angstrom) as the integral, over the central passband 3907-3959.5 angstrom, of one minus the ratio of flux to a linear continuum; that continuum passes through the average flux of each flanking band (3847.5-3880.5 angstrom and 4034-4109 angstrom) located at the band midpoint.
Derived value 5.3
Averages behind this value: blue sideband 11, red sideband 13.9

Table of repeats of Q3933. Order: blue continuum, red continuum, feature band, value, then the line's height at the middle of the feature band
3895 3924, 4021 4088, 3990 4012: -2.07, 13.3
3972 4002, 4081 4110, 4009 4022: -2.00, 12.7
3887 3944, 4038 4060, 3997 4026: -2.75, 13.5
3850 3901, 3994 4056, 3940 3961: 1.44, 12.5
